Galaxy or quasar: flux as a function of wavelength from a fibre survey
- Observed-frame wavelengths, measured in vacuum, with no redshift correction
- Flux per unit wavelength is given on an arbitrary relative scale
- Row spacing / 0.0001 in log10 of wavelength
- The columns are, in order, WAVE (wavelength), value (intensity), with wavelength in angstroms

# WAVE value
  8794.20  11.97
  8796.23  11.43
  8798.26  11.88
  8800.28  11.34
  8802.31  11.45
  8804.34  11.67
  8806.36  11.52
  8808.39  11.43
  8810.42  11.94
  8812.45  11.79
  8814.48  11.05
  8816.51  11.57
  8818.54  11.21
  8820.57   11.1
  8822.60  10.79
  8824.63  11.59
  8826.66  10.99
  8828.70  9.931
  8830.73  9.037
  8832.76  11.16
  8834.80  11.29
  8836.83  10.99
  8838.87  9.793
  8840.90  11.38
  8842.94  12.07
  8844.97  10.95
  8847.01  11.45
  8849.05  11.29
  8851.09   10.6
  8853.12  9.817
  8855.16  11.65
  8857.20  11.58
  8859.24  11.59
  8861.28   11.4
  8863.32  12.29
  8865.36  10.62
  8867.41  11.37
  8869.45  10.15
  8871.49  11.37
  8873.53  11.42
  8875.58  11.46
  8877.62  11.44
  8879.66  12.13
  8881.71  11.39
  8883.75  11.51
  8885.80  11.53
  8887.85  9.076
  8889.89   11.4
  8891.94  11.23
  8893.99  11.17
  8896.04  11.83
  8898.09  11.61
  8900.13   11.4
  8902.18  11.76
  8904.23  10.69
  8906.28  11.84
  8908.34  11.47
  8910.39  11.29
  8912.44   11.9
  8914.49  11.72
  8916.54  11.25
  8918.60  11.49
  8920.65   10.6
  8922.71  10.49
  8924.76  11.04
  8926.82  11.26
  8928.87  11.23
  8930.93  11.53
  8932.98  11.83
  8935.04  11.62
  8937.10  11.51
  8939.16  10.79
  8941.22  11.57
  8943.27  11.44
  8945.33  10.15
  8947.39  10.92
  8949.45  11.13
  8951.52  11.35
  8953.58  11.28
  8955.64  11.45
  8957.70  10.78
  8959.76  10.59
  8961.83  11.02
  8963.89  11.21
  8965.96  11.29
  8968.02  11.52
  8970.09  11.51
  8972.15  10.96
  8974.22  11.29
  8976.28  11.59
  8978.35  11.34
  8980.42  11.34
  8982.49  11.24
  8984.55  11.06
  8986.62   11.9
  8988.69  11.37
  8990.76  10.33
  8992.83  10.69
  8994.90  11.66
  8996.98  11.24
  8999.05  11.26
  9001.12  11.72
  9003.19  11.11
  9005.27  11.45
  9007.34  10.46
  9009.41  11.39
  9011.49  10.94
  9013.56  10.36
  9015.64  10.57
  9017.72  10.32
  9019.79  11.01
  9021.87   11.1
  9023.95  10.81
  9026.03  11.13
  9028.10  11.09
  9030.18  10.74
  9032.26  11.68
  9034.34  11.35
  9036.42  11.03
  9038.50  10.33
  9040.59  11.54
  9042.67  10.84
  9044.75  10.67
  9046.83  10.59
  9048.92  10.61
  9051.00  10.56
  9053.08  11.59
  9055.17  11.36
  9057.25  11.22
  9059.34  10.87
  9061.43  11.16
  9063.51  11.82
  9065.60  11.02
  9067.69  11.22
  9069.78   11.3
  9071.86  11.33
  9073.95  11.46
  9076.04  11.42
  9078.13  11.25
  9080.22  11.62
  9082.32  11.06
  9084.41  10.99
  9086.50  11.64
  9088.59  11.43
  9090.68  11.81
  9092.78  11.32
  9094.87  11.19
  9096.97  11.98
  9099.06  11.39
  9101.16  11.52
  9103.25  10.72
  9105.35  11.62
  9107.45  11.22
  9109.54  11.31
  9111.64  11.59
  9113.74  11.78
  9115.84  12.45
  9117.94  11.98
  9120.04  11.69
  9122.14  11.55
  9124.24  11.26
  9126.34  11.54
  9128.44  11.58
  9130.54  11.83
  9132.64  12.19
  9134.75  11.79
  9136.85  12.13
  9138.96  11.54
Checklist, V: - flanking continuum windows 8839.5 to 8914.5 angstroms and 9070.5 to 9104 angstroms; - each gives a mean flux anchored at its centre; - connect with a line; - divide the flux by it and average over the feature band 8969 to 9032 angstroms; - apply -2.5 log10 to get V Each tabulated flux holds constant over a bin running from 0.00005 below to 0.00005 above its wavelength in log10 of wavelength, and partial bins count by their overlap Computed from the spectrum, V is 0.02 mag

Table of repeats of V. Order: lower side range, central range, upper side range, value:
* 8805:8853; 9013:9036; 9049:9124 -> 0.04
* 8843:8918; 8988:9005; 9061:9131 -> 0.02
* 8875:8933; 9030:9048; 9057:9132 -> 0.04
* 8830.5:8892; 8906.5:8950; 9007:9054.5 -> -0.02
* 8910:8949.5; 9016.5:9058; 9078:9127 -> 0.04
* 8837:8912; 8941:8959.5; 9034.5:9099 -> 0.02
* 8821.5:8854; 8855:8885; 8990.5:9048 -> -0.05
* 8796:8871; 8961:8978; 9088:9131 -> 0.01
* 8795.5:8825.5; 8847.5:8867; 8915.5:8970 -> 0.01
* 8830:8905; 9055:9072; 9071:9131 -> 0.02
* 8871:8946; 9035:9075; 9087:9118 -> 0.04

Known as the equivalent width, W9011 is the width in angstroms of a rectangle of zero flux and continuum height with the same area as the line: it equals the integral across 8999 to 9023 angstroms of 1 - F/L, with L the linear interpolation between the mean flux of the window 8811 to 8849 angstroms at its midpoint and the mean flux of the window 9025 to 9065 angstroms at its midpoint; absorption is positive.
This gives 0.2 angstroms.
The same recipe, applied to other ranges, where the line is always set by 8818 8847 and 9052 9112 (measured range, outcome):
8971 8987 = -0.22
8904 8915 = -0.49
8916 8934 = -0.20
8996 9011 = -0.02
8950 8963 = 0.05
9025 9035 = 0.06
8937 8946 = 0.01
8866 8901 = -0.86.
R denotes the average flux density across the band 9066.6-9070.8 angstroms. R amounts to 11.2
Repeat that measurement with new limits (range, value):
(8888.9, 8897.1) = 11.4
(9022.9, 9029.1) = 11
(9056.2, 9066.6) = 11.2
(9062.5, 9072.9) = 11.3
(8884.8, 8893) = 10.8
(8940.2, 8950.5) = 11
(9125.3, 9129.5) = 11.6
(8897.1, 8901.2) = 11.5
